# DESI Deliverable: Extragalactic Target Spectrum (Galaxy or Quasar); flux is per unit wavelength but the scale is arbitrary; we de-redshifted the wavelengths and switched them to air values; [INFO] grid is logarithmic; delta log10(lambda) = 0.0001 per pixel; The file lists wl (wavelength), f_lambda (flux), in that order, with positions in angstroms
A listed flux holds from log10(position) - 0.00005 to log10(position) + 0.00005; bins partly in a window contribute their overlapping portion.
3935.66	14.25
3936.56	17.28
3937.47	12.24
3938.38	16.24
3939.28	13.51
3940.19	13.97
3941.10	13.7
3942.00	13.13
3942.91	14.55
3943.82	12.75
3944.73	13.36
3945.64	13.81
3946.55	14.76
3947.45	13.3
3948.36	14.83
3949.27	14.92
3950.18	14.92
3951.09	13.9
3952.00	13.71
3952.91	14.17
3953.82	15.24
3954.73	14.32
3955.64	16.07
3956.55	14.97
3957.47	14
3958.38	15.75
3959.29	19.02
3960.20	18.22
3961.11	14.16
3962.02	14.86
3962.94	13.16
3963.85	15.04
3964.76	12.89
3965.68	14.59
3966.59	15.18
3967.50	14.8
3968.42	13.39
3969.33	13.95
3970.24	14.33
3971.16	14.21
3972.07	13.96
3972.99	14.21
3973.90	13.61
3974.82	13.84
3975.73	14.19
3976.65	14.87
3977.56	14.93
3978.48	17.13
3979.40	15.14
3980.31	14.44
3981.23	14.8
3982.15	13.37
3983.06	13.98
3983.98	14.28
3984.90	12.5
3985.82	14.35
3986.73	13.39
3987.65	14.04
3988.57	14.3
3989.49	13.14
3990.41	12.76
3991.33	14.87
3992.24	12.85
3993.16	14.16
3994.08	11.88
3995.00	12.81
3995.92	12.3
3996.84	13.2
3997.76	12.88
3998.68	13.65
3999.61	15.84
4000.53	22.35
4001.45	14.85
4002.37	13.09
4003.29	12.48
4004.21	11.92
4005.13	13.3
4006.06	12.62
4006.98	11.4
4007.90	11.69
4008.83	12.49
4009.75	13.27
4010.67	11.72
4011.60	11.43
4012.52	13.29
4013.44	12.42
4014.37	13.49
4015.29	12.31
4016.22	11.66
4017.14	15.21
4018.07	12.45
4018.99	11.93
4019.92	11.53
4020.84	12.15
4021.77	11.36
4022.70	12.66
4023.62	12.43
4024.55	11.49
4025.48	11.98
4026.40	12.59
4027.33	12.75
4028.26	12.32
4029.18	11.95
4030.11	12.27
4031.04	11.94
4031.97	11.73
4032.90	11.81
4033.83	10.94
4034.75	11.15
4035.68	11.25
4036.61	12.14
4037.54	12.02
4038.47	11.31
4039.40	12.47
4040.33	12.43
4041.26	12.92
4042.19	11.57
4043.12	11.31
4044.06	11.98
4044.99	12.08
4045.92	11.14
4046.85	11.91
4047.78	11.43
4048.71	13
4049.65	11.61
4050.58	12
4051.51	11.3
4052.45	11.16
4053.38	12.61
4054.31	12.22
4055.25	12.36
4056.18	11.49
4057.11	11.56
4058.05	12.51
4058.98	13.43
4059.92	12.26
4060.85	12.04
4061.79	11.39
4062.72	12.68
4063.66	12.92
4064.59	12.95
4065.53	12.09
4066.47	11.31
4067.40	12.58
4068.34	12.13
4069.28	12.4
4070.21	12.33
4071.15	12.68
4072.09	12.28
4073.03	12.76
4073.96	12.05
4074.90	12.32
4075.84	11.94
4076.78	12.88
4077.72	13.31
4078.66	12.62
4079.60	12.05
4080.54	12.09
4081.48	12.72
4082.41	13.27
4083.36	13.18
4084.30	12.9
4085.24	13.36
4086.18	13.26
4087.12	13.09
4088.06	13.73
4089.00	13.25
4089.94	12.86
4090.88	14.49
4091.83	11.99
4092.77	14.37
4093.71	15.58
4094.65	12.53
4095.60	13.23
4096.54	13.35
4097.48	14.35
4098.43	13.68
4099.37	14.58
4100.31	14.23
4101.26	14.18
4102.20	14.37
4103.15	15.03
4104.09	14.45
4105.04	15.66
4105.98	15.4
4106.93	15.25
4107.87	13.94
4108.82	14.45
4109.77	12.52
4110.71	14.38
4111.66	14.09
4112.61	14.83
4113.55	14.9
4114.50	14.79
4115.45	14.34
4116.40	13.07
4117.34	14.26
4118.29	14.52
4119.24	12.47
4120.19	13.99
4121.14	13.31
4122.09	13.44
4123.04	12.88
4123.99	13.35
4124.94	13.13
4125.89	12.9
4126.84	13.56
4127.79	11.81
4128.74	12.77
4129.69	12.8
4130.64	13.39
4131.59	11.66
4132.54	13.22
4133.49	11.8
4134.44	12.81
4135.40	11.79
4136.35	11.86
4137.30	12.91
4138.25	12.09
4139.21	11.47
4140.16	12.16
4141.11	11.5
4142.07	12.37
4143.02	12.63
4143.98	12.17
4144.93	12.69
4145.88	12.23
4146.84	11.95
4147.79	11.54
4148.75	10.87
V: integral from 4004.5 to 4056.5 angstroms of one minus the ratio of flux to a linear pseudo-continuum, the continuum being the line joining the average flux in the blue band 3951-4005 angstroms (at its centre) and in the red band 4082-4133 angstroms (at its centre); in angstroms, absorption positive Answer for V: 7.3 angstroms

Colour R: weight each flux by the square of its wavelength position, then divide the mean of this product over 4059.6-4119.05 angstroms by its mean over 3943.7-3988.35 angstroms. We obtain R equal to 1.0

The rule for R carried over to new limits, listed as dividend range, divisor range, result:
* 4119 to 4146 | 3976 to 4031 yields 1.01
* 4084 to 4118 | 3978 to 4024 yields 1.10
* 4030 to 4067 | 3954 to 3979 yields 0.84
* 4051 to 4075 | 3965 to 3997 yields 0.91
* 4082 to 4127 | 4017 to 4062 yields 1.19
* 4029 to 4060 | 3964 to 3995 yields 0.88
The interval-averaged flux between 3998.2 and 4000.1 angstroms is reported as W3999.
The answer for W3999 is 14.8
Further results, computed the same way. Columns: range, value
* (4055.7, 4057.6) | 11.6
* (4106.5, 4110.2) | 14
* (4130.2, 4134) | 12.5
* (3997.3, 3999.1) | 13.3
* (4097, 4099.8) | 14.2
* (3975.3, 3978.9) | 15.3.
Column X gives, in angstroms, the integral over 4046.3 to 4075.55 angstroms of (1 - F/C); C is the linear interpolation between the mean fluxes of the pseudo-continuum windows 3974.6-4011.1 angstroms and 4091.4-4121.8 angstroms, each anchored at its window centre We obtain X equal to 3.8 angstroms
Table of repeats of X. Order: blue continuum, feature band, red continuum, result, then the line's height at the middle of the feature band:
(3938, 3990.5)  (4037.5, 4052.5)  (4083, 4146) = 2.2 angstroms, 13.9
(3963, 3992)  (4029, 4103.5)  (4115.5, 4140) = 4.6 angstroms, 13.4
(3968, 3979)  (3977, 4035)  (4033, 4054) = 0.4 angstroms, 13.2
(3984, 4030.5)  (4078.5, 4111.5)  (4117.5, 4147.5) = -2.6 angstroms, 12.8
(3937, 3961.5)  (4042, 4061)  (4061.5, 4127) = 2.5 angstroms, 13.7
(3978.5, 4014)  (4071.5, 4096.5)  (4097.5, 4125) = 1.8 angstroms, 14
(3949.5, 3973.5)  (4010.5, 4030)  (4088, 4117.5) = 2.9 angstroms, 14.5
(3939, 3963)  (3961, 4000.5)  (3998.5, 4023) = -0.8 angstroms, 13.8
